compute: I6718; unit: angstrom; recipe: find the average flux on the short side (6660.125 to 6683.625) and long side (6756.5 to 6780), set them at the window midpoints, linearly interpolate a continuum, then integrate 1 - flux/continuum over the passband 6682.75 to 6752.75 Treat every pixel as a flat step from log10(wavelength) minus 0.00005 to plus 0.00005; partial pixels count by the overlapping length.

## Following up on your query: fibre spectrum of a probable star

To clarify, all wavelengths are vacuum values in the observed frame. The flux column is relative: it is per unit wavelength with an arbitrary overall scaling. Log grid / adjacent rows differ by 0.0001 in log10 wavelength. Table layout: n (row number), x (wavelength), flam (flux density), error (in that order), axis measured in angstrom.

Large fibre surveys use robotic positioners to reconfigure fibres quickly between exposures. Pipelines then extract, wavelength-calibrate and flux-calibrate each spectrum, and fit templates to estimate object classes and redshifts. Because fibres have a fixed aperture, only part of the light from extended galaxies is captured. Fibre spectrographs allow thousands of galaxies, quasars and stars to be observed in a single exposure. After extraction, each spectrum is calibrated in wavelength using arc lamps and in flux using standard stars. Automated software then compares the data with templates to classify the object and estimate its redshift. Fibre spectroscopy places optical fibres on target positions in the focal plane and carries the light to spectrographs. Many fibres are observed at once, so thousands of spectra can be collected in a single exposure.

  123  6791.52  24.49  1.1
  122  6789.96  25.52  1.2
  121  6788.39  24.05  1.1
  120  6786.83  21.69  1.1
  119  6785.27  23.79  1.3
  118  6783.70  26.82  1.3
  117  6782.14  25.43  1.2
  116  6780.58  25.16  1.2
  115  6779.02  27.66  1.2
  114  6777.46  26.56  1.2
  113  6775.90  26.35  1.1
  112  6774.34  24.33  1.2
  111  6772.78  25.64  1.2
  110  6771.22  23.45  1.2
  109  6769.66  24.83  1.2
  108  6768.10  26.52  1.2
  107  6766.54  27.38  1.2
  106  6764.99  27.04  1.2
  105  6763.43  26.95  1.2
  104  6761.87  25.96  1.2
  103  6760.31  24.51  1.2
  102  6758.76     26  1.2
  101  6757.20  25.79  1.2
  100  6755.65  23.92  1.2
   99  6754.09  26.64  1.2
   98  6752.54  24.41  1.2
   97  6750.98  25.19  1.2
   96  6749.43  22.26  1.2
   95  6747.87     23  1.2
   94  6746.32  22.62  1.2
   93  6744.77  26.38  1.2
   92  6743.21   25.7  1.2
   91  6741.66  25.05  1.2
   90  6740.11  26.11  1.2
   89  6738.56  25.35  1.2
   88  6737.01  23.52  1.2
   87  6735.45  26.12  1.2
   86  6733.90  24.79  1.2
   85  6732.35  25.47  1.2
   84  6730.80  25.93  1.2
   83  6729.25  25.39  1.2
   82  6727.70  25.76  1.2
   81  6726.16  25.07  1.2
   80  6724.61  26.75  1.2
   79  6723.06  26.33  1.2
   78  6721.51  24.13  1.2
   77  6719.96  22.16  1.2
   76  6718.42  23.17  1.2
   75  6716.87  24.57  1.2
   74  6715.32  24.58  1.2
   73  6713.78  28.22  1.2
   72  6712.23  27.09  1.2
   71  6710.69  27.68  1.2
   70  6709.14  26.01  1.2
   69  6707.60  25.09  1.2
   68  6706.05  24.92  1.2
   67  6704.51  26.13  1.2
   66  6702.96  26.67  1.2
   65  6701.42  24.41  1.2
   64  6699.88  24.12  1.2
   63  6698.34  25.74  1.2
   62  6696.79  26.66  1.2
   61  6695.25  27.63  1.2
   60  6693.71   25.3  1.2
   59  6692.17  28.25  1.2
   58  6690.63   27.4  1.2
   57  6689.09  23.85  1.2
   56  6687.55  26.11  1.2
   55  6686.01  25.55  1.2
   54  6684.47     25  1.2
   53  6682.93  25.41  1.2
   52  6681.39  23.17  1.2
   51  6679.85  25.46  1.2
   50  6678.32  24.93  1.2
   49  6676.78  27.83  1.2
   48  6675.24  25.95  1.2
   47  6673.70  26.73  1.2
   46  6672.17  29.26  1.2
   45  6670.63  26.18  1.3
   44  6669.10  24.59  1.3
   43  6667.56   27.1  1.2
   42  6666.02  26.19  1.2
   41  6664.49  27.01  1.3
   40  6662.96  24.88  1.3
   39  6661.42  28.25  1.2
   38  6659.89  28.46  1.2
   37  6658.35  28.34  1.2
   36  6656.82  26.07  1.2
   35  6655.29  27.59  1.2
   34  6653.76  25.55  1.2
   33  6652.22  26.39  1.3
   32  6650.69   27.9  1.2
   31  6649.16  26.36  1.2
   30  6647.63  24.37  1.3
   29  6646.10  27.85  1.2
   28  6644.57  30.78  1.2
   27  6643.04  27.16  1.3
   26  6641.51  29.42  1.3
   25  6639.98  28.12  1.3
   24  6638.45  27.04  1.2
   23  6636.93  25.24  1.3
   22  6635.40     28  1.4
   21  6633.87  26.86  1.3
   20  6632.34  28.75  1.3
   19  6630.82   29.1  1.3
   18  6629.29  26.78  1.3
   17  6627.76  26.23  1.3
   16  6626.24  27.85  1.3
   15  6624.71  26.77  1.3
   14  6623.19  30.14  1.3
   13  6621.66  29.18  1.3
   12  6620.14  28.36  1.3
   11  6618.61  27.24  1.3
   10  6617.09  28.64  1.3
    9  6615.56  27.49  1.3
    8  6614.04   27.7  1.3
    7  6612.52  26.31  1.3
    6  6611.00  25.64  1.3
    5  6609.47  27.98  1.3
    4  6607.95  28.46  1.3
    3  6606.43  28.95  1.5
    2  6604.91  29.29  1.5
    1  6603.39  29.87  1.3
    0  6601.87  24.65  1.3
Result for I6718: 1.9 angstrom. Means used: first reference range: 26.3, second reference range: 25.9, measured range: 25.4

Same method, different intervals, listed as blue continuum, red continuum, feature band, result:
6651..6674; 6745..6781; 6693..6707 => 0.3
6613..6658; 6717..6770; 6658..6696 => 0.4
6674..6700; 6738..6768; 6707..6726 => 0.1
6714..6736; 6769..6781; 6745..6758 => 0.5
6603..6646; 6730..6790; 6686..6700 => 0.2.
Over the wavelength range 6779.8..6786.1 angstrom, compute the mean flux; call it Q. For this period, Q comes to 25.3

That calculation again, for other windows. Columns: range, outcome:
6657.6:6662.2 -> 28.3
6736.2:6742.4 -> 25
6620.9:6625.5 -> 28.7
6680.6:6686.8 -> 24.8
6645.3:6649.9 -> 26.2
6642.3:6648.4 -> 27.5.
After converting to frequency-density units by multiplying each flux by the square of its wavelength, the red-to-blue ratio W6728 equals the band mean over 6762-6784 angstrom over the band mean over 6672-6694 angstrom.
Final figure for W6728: 1.0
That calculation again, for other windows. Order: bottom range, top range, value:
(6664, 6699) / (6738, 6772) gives 0.99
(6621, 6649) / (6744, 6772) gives 0.94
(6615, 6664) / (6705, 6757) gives 0.94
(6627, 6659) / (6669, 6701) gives 0.96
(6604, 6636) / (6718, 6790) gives 0.94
